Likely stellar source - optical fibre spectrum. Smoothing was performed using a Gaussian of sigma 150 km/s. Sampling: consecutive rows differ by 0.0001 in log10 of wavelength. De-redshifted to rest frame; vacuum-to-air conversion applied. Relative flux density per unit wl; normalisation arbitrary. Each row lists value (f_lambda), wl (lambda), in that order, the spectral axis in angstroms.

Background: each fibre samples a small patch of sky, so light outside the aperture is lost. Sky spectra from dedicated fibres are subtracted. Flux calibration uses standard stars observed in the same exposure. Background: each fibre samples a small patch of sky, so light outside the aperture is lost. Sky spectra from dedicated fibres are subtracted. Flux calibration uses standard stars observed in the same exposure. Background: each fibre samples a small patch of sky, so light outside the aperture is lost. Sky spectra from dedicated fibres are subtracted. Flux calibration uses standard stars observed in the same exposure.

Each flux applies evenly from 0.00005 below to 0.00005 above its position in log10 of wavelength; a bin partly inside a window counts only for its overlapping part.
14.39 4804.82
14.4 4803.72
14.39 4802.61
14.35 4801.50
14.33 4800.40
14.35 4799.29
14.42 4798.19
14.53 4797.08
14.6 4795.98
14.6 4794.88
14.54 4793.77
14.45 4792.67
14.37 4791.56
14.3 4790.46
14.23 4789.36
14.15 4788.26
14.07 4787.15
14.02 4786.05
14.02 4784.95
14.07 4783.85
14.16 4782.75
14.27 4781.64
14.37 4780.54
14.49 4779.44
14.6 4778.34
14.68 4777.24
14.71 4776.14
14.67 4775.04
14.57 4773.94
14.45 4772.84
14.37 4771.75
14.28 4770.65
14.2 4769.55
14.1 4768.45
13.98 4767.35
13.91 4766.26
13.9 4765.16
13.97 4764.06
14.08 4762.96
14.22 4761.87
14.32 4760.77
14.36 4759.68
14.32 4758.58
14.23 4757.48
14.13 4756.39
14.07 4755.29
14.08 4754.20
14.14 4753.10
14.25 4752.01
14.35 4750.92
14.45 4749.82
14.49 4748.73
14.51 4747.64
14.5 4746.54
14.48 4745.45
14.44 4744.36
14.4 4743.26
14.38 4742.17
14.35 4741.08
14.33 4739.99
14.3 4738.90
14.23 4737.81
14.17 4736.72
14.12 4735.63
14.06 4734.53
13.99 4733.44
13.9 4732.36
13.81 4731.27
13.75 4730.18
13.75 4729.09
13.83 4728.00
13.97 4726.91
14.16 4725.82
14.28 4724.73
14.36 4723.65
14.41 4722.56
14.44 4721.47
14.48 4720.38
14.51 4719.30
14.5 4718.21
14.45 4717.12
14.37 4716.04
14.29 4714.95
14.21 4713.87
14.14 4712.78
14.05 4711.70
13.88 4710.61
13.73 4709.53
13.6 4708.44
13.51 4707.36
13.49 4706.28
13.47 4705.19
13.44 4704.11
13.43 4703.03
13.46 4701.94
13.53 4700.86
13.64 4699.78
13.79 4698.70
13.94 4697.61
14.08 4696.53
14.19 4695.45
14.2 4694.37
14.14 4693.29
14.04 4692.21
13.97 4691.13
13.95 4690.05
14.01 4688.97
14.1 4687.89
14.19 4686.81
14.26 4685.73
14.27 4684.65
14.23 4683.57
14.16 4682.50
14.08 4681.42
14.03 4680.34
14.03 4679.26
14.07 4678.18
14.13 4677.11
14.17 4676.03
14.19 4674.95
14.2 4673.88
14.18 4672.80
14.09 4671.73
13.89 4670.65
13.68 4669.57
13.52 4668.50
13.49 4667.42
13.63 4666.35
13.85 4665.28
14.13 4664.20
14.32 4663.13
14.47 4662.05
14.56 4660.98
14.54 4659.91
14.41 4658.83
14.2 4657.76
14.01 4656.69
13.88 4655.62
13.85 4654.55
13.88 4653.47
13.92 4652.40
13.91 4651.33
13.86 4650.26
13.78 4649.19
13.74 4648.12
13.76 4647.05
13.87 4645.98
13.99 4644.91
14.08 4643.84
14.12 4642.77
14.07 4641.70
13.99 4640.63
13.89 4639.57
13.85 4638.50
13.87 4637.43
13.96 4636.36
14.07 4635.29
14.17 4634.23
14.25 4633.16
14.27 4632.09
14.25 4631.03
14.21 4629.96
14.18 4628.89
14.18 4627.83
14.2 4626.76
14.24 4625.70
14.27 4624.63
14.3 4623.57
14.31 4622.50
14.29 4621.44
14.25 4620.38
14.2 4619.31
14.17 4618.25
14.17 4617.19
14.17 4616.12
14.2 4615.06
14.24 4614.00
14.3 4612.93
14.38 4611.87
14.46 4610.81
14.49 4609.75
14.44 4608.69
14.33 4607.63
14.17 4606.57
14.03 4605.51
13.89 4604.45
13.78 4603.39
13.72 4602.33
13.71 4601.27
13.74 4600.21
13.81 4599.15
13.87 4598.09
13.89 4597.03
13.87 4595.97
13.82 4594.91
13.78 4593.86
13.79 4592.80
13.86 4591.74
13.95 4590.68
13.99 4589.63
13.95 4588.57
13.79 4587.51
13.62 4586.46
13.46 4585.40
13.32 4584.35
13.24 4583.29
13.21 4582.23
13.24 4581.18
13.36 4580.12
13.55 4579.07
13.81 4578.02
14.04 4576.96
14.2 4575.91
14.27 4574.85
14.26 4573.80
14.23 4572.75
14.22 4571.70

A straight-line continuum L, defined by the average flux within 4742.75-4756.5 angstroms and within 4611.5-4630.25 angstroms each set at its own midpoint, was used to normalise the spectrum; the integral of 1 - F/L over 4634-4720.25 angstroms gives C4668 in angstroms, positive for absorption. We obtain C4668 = 1.7 angstroms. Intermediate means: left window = 14.2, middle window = 14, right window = 14.3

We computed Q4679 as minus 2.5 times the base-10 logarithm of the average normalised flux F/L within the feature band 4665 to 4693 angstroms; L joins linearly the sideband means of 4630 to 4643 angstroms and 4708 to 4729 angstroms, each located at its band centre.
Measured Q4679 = 0.01 mag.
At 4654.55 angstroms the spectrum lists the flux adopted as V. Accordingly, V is 13.85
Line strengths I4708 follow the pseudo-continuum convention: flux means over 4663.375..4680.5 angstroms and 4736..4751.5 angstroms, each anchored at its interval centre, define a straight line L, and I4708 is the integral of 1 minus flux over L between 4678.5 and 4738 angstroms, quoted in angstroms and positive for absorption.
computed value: 0.7 angstroms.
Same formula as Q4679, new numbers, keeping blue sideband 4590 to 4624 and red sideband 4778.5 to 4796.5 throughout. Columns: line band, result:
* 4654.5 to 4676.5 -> 0.01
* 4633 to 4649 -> 0.01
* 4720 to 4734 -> 0.01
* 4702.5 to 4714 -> 0.04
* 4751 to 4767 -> 0.01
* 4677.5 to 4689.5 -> 0.00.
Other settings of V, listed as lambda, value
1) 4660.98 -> 14.56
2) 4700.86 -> 13.53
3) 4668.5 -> 13.52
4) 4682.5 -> 14.16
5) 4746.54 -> 14.5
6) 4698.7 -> 13.79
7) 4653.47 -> 13.88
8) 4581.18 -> 13.24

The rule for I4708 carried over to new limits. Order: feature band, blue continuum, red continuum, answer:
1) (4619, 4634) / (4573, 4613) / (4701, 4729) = -0.4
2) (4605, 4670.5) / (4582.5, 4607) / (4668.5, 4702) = -1.0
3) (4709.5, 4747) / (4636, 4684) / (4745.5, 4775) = -0.1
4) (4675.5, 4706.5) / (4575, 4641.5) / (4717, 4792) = 0.4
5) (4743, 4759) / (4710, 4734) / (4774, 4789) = -0.1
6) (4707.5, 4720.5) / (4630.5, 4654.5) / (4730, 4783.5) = 0.0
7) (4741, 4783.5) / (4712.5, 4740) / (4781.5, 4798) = -0.2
